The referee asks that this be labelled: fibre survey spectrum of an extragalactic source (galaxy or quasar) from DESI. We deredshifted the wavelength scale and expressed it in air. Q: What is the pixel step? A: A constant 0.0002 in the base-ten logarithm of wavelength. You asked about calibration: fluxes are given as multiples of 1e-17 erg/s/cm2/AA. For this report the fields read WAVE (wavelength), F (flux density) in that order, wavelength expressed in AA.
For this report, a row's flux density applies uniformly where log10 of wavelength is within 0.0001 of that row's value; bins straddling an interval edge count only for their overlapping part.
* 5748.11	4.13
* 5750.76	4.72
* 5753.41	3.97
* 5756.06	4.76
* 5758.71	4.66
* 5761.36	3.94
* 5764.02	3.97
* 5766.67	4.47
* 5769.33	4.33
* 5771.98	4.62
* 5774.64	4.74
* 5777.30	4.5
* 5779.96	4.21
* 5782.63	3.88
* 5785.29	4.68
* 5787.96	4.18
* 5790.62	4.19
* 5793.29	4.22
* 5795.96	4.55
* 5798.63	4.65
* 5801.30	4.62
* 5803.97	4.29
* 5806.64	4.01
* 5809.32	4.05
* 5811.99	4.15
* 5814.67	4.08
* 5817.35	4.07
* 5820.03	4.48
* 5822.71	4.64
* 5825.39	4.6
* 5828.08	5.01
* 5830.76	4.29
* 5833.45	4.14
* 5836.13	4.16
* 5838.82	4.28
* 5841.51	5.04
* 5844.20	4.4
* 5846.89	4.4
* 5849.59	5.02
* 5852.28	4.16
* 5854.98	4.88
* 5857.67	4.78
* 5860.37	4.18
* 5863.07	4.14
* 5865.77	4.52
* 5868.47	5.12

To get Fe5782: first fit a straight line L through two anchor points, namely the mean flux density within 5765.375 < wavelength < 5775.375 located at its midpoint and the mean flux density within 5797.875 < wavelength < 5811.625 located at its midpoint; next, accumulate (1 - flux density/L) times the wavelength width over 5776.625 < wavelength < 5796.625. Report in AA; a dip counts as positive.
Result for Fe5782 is 0.6 AA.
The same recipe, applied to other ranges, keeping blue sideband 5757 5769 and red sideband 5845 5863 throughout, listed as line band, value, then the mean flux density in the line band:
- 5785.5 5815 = 0.6 AA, 4.29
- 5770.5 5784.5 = -0.3 AA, 4.4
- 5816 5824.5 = 0.1 AA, 4.41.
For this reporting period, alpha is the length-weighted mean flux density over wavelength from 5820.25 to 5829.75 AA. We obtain 4.7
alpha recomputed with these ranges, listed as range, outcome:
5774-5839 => 4.34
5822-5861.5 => 4.53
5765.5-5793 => 4.37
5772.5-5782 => 4.45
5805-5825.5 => 4.24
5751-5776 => 4.4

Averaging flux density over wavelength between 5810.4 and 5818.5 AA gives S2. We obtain 4.1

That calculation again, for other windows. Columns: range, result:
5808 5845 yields 4.39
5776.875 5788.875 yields 4.28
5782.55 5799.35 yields 4.36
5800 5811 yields 4.24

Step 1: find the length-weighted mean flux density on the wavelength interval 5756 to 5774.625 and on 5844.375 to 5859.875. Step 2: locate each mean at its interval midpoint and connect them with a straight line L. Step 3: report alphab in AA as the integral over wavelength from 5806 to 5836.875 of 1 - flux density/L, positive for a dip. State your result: 1.5 AA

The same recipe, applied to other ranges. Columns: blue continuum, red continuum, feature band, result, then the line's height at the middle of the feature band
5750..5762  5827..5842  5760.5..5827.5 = 1.51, 4.44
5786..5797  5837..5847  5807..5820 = 0.82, 4.4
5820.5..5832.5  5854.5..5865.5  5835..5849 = 0.16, 4.54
